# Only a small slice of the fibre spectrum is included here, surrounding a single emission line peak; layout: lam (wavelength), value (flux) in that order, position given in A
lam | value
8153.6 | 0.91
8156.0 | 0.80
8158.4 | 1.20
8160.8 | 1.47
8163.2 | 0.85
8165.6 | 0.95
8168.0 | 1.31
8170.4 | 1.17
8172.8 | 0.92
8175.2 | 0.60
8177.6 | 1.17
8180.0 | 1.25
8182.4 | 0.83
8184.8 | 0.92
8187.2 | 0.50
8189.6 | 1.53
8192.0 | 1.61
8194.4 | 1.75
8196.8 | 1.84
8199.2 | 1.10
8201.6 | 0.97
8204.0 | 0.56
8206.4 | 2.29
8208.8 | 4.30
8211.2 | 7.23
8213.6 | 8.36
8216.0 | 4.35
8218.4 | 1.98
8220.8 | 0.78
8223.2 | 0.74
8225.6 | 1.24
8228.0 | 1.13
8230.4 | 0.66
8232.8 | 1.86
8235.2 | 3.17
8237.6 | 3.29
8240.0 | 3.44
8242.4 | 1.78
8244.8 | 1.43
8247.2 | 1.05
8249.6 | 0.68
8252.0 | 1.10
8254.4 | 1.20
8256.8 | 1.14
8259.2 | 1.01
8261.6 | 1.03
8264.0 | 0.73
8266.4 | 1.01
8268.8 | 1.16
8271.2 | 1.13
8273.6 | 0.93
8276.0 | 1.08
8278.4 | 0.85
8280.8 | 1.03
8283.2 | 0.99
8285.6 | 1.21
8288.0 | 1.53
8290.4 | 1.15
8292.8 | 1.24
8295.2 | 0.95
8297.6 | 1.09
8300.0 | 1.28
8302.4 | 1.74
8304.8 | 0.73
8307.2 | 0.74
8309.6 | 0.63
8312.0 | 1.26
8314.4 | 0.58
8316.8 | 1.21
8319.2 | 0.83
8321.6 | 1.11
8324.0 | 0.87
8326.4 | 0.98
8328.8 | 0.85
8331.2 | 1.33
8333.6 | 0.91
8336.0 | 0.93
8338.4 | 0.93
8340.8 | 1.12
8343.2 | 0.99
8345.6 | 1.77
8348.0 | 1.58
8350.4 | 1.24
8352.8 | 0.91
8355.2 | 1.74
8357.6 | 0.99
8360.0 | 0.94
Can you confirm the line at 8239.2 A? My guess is [N II] 6583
